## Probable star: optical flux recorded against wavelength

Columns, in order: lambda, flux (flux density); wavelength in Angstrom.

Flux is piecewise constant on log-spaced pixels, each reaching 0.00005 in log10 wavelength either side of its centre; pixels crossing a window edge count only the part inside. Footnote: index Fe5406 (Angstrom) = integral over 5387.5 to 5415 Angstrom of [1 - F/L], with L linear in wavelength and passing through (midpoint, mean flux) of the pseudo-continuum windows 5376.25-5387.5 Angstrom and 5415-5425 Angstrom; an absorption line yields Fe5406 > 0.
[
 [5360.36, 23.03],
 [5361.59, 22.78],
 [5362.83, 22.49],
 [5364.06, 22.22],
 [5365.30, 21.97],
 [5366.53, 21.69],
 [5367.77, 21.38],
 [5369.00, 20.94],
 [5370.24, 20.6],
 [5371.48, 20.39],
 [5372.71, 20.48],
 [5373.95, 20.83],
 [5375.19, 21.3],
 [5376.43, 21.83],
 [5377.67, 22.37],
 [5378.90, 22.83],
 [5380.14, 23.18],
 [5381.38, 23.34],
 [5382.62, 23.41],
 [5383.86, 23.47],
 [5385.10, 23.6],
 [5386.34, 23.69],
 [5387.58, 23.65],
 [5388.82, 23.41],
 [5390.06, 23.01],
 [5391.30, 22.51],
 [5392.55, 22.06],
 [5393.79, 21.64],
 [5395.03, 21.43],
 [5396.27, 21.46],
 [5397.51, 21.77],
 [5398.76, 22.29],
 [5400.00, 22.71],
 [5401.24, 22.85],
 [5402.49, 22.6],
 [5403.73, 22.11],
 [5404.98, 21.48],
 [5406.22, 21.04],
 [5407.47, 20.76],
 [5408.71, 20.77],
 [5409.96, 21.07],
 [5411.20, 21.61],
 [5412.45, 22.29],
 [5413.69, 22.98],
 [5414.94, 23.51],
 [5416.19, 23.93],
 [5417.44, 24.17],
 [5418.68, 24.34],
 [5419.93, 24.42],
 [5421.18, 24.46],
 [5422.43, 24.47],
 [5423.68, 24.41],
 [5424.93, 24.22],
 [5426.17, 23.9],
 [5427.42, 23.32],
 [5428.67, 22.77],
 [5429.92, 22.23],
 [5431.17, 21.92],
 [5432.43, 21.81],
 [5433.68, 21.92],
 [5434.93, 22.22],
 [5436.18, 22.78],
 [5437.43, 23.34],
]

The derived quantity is 1.9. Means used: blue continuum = 23.2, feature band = 22.1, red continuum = 24.2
